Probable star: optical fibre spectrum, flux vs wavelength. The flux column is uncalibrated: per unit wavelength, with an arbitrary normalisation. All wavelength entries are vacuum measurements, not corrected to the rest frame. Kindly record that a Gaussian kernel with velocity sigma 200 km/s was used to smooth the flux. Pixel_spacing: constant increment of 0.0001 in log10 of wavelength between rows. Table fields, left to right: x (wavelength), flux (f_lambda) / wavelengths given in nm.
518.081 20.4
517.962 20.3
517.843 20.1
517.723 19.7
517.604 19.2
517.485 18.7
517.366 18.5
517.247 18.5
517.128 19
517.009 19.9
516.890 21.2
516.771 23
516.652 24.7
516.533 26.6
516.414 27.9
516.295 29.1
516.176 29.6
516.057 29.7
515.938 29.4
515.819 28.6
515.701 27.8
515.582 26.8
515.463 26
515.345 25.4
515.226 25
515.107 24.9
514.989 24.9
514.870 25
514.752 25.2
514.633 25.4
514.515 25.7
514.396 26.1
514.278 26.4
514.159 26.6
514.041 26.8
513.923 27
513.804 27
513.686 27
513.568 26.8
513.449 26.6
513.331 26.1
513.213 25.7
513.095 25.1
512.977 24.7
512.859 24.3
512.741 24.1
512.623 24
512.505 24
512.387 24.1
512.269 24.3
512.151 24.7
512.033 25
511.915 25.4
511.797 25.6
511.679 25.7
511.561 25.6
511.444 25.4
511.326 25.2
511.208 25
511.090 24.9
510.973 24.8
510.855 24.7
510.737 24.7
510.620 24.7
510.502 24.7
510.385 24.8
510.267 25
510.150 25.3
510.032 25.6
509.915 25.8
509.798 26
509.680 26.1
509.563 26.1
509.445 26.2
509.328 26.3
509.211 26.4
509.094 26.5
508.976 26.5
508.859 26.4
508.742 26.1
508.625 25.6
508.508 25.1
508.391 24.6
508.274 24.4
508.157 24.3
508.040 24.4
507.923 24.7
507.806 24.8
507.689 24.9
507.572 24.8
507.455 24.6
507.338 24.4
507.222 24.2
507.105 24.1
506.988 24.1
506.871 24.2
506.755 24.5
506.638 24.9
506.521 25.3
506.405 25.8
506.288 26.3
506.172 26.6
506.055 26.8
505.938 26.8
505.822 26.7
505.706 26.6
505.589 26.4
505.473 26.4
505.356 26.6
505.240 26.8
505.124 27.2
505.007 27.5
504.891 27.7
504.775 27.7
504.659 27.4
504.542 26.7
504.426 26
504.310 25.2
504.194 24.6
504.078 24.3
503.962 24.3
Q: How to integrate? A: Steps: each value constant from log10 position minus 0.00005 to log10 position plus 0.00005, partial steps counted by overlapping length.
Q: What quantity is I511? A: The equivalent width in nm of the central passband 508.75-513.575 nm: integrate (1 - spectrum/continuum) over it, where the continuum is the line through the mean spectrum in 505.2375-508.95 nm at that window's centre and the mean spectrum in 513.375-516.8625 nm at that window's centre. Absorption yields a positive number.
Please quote 0.12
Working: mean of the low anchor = 25.4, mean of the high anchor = 26.5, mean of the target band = 25.3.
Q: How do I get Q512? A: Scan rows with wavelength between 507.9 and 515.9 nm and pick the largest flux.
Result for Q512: 28.6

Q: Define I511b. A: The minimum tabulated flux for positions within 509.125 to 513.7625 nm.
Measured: 24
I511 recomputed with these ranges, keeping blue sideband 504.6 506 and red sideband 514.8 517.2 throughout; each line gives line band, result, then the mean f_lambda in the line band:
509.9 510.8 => 0.05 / 25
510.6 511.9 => 0.06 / 25.1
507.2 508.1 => 0.07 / 24.6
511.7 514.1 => 0.06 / 25.4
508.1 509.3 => 0.04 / 25.6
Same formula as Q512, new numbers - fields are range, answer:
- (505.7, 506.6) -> 26.8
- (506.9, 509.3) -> 26.5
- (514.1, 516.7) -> 29.7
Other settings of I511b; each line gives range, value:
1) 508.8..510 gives 25.8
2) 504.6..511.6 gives 24.1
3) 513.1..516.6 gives 24.9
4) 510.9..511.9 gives 24.8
